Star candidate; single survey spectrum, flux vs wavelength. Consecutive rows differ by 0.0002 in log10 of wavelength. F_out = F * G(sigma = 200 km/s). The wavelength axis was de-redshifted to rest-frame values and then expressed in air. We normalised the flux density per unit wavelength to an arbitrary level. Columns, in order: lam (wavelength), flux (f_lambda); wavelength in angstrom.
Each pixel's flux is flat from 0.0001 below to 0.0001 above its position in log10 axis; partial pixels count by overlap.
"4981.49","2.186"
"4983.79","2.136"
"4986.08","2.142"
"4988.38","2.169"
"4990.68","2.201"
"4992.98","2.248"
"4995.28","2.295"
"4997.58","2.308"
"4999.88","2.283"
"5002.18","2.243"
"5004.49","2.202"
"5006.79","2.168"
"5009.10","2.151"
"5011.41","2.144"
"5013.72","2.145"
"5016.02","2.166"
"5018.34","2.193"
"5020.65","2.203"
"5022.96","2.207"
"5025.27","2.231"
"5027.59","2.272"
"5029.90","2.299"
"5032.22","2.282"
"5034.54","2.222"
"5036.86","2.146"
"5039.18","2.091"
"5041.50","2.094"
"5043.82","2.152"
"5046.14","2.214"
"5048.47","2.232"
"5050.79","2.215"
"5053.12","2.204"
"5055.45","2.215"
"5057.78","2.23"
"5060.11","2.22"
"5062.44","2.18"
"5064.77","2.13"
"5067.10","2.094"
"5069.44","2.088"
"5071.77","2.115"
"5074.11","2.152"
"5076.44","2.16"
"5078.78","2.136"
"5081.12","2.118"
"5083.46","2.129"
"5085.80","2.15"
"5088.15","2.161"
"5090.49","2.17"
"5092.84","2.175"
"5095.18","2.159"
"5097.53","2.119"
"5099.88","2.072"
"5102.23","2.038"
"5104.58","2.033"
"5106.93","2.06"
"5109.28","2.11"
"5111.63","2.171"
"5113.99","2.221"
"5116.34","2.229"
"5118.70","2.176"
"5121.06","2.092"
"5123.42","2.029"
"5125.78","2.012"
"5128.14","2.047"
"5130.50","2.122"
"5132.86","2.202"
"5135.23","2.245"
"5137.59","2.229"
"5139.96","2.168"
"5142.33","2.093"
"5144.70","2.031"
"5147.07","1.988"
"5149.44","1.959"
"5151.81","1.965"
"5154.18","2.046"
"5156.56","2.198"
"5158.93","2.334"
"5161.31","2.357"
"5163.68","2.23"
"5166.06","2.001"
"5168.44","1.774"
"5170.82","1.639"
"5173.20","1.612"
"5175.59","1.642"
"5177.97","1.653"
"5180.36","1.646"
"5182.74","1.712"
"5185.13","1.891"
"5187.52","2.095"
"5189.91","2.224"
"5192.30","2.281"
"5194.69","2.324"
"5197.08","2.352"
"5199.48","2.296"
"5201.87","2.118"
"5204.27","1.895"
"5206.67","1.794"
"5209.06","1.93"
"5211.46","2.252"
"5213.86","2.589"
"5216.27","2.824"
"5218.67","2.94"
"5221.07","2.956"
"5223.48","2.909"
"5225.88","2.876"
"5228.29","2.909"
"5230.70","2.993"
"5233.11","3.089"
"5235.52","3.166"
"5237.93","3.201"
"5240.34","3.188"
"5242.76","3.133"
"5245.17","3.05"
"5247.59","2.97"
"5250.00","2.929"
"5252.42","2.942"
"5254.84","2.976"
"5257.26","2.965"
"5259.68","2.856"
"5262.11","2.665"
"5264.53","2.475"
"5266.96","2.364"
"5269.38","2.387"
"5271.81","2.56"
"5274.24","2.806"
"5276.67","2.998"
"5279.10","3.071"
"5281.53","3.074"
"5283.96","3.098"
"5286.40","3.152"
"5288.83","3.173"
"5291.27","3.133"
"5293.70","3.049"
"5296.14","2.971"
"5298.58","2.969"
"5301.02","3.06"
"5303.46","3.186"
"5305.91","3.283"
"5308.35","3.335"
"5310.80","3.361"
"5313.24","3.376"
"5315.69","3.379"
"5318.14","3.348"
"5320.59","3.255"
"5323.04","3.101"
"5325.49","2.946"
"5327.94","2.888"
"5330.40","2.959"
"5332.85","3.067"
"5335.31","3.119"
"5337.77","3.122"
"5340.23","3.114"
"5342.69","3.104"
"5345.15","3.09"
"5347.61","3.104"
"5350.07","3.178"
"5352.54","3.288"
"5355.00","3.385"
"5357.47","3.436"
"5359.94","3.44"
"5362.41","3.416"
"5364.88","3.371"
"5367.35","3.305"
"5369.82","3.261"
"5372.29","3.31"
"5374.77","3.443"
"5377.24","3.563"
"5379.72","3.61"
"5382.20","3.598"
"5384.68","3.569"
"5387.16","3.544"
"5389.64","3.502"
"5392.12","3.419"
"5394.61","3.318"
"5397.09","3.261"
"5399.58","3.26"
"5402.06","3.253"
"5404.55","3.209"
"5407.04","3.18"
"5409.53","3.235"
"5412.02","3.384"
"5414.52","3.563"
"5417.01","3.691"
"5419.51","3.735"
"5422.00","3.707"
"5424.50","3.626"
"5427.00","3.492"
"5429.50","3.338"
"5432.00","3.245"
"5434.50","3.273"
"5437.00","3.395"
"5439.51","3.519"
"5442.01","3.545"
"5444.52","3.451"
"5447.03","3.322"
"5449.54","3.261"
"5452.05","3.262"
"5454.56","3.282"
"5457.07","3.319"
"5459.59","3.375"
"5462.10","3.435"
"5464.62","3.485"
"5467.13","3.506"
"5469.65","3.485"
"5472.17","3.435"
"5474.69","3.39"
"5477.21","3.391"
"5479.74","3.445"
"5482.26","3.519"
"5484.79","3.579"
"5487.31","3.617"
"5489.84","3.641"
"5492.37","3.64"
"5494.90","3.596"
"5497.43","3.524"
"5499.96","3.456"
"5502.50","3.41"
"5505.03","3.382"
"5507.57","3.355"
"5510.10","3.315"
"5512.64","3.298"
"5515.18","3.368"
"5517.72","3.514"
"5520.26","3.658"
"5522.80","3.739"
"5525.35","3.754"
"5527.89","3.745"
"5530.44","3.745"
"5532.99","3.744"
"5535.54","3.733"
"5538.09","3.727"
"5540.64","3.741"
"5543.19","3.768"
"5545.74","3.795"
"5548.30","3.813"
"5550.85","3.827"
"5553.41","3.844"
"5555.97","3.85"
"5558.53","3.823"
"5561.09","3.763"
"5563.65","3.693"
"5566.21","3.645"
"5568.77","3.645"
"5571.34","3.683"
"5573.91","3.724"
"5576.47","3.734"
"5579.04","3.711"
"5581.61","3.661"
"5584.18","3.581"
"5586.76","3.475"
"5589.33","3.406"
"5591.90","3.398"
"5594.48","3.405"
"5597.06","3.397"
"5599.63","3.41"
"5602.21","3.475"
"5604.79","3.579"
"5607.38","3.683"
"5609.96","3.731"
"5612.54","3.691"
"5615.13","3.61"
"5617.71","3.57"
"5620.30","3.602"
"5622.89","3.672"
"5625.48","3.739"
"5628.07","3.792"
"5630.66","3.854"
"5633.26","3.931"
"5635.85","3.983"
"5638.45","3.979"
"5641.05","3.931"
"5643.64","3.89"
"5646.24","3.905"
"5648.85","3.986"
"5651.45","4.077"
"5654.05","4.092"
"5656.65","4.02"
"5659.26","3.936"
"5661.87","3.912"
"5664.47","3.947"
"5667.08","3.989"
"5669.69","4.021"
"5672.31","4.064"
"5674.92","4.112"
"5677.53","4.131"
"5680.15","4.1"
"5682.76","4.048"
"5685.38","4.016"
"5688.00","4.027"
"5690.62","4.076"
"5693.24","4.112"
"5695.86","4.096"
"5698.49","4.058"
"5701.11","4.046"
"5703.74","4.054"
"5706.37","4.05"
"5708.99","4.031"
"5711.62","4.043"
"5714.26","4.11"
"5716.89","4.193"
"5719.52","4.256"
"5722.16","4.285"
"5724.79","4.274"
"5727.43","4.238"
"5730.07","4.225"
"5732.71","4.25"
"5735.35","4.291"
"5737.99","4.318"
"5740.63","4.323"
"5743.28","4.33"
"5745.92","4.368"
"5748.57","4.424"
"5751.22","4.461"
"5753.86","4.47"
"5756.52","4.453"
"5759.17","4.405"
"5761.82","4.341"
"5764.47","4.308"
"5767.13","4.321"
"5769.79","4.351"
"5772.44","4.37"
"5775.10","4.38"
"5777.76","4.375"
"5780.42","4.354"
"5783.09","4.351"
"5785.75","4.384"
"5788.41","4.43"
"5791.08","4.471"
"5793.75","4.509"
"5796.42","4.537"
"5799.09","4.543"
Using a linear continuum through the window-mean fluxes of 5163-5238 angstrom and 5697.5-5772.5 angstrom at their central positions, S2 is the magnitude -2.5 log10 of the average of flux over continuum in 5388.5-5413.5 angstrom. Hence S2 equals -0.093 mag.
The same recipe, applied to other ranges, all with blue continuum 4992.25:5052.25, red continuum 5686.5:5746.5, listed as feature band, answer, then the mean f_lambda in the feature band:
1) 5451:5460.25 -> 0.04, 3.31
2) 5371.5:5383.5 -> -0.10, 3.51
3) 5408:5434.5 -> -0.05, 3.49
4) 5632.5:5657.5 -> 0.00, 3.98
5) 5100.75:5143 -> 0.17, 2.13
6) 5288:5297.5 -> -0.04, 3.08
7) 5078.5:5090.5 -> 0.12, 2.14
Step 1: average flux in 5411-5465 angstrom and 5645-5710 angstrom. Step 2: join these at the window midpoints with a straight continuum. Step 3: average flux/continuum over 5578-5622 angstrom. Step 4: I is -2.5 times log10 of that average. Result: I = 0.086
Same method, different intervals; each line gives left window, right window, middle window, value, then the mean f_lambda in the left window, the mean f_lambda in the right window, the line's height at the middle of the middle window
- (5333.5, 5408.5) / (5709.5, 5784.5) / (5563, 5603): 0.09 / 3.32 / 4.31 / 3.88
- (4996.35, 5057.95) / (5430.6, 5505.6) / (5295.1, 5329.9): -0.06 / 2.2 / 3.44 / 3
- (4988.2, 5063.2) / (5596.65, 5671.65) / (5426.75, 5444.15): -0.04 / 2.21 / 3.81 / 3.29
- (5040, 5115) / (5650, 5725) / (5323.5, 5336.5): -0.02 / 2.15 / 4.07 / 2.94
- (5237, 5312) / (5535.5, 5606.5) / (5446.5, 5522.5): 0.00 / 2.98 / 3.65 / 3.46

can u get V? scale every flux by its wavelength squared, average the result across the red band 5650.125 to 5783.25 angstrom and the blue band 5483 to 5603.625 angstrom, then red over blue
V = 1.2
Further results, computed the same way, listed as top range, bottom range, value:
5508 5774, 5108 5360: 1.73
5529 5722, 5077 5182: 2.25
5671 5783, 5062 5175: 2.53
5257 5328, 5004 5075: 1.52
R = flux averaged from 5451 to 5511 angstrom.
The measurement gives 3.45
